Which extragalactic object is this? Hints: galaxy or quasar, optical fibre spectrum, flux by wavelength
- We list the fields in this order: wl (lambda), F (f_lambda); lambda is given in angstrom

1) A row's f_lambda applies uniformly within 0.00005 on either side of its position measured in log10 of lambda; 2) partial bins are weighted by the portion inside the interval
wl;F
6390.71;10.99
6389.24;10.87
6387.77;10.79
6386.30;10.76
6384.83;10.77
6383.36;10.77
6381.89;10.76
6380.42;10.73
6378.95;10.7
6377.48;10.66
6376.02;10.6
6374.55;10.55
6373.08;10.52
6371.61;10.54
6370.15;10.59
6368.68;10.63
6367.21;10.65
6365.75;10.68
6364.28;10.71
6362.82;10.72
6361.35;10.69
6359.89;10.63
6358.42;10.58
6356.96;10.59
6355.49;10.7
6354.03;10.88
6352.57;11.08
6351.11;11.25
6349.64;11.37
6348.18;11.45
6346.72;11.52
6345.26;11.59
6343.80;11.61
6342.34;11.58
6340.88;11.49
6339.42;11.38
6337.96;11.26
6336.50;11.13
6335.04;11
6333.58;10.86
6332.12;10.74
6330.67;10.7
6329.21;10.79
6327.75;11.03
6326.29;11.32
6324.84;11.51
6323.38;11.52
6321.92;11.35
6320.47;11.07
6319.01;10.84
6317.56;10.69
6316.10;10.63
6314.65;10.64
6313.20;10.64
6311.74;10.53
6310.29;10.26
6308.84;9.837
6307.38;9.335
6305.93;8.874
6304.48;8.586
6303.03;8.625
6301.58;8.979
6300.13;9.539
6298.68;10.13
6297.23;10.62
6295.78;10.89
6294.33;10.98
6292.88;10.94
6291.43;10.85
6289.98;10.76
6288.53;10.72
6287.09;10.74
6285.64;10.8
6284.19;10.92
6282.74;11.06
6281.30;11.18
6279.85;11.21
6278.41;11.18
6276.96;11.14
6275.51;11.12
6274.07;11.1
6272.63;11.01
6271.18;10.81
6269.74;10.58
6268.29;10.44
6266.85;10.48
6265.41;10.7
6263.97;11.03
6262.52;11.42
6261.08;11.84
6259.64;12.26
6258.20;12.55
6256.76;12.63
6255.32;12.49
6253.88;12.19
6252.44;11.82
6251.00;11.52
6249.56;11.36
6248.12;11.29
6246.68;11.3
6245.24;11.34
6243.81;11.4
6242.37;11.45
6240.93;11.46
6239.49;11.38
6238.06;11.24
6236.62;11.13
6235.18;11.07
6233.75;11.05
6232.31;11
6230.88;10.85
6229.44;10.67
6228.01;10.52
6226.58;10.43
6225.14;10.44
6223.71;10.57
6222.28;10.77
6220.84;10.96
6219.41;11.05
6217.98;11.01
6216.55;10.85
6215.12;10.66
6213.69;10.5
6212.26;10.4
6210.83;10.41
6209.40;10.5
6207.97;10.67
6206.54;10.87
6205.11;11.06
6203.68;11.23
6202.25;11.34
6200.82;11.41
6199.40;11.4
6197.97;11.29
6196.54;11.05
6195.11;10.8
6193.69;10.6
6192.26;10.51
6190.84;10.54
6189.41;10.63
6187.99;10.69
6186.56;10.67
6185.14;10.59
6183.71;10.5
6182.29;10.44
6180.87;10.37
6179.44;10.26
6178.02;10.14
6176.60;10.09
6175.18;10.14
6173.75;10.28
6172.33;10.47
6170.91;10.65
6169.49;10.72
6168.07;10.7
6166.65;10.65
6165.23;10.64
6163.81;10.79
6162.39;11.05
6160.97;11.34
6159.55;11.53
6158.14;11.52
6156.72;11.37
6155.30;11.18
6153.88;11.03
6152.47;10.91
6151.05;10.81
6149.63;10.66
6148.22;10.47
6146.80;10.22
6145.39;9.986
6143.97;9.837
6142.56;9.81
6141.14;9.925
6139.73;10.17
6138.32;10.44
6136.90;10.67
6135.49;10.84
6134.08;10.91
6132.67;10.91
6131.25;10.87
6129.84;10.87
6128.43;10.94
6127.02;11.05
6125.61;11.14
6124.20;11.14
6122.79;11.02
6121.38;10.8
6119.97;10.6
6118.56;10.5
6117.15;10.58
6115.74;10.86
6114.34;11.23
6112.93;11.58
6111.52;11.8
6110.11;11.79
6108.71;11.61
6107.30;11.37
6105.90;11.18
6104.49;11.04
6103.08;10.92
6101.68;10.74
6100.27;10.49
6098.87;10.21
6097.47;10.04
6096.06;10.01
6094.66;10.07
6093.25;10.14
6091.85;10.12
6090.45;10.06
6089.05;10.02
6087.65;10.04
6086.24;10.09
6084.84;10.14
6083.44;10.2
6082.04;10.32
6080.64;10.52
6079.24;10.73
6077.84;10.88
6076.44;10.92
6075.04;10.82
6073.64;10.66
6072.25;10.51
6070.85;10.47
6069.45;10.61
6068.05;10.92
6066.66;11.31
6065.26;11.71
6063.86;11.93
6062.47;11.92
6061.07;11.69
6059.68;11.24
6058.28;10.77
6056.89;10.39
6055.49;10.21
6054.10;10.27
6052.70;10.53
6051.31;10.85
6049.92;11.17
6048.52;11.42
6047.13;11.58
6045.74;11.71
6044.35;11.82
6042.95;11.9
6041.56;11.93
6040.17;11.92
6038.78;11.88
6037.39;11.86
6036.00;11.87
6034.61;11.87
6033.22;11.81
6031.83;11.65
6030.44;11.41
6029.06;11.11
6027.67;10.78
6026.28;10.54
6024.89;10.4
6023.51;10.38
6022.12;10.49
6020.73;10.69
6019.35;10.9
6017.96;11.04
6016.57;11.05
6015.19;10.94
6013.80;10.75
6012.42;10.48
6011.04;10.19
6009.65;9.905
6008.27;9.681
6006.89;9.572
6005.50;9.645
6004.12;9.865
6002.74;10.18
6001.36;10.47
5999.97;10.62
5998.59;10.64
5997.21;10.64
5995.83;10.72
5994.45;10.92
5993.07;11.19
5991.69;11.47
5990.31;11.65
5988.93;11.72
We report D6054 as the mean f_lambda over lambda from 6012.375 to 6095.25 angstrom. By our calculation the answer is 10.9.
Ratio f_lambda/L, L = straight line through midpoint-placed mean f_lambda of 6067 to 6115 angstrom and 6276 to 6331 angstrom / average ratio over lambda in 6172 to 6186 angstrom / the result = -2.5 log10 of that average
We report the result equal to 0.03 mag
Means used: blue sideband 10.7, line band 10.3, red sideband 10.6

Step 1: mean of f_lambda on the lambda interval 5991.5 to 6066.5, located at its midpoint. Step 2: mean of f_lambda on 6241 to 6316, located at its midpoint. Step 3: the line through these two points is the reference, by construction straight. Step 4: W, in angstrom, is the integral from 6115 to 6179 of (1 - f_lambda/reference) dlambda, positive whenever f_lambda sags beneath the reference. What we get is 1.3 angstrom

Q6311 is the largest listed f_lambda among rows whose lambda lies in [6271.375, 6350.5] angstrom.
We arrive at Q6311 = 11.61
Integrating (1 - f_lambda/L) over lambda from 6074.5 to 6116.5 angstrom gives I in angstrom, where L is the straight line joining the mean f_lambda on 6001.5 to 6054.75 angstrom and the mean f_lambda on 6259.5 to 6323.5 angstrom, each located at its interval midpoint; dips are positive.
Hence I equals 0.8 angstrom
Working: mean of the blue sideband 10.9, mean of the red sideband 10.6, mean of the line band 10.7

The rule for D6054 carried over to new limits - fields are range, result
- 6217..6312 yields 10.9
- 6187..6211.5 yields 10.9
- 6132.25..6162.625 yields 10.7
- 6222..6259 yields 11.3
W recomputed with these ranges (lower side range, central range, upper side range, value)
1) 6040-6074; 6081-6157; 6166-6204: 1.87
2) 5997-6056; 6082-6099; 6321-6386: 1.27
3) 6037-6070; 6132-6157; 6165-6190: 0.35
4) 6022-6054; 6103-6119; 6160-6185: -0.46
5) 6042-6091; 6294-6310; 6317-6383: 1.89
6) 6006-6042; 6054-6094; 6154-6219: 0.79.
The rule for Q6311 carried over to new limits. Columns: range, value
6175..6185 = 10.5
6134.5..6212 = 11.53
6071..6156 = 11.8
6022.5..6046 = 11.93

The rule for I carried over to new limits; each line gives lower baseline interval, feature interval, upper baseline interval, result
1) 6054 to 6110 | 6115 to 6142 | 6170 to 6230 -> -0.1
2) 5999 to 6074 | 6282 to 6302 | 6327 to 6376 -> 0.7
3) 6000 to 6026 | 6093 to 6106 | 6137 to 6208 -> 0.1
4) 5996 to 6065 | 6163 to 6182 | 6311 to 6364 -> 0.9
